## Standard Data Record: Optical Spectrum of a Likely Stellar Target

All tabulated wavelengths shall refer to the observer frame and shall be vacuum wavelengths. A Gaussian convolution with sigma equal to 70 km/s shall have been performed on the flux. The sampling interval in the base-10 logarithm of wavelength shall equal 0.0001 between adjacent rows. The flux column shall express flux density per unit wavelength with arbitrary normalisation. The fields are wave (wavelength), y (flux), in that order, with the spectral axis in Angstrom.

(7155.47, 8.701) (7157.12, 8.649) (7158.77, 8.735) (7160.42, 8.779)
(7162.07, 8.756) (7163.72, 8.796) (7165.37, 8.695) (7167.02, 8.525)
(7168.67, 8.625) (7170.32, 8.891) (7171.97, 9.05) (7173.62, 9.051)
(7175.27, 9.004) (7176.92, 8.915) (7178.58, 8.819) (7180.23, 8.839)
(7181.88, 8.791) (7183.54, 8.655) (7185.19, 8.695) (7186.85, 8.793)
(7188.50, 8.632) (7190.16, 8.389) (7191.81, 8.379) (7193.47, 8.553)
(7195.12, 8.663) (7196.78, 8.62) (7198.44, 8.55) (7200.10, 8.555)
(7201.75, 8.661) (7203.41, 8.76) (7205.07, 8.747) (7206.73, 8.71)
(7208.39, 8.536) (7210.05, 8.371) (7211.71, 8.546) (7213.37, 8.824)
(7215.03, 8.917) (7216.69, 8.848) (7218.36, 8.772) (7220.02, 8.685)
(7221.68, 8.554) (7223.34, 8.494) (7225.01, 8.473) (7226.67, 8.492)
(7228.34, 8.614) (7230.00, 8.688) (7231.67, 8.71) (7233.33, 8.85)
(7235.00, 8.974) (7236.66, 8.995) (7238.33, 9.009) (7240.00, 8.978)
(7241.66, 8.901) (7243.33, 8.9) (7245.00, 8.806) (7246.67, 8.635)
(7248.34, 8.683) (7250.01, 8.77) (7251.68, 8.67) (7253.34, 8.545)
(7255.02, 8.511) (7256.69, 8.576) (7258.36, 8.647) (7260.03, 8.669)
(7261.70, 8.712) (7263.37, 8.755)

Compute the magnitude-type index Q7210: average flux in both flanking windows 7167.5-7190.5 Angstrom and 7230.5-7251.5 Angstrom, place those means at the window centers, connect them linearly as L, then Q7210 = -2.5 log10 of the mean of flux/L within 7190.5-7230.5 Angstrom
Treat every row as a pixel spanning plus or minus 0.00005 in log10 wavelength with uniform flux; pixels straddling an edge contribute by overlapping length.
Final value 0.02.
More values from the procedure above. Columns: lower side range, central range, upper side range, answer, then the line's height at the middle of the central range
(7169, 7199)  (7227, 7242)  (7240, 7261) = -0.016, 8.71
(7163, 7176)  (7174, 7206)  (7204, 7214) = 0.004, 8.72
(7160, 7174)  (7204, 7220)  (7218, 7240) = 0.006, 8.74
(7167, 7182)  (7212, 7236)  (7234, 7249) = 0.021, 8.88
